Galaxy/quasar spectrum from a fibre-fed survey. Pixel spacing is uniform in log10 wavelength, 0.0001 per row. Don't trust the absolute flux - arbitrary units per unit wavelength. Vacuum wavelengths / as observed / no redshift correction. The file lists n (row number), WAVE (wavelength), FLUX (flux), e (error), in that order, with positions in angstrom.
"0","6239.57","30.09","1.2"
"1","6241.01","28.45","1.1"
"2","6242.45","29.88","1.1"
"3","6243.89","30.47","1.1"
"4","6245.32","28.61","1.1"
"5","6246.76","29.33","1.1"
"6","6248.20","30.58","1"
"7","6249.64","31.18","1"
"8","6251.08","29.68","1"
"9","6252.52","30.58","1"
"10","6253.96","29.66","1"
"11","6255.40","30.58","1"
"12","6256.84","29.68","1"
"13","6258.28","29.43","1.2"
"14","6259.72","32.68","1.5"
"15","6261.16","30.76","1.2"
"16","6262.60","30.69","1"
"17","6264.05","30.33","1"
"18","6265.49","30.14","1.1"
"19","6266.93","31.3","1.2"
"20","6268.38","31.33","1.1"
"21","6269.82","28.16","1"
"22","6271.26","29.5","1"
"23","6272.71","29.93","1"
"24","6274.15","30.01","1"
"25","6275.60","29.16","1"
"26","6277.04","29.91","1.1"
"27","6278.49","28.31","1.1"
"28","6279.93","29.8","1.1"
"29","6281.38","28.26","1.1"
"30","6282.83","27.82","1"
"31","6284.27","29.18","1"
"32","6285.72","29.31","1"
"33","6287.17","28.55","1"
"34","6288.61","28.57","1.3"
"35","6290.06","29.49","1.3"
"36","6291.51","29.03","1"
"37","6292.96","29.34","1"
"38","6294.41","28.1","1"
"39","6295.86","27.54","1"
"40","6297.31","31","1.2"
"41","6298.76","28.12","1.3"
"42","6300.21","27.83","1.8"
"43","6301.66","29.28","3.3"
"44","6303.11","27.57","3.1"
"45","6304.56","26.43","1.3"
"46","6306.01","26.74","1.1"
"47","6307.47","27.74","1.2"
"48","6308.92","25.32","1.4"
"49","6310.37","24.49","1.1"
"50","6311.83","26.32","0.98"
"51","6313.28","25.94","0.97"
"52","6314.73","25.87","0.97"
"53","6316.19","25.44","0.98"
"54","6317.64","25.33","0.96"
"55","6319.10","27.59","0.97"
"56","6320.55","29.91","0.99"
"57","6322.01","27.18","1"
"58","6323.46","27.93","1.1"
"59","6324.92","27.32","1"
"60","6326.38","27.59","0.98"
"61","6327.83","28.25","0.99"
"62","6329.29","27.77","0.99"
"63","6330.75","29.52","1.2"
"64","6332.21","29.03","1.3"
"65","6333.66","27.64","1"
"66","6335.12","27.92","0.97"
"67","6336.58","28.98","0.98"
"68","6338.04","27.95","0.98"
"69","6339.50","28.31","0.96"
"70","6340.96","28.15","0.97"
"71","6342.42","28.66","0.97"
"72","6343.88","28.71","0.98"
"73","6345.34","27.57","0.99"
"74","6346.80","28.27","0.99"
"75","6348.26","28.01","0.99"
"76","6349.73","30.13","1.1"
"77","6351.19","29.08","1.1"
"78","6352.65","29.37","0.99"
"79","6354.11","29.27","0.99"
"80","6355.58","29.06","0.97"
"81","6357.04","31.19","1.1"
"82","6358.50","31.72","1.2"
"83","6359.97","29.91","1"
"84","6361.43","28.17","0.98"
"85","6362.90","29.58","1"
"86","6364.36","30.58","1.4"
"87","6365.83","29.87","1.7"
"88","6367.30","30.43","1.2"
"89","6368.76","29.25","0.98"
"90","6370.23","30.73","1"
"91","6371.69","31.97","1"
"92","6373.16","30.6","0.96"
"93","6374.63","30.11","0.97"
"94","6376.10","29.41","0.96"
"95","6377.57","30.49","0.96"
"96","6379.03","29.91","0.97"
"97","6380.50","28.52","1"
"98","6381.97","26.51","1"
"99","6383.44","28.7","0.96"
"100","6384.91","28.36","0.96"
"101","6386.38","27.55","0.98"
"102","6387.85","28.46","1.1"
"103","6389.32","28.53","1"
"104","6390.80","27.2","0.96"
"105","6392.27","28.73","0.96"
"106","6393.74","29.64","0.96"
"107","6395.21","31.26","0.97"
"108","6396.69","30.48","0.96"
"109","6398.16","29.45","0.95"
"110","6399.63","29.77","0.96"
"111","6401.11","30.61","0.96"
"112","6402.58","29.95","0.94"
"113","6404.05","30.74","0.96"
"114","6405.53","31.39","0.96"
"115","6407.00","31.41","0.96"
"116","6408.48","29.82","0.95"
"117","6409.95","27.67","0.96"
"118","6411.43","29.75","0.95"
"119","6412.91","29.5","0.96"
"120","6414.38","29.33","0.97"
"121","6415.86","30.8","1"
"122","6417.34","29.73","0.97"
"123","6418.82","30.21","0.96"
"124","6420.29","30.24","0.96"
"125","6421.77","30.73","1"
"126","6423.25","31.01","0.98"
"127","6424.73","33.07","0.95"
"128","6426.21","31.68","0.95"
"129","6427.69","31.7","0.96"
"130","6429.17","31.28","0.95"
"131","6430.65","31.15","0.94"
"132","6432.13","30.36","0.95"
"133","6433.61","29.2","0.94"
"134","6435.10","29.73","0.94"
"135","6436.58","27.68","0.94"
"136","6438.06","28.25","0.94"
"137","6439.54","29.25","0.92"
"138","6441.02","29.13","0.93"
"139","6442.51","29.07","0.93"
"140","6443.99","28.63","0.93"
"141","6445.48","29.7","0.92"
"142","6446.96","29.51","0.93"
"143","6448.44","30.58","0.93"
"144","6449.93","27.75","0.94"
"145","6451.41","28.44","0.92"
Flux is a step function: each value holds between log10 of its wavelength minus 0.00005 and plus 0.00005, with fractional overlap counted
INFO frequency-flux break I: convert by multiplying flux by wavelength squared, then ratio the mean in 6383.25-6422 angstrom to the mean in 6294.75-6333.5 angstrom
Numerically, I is 1.1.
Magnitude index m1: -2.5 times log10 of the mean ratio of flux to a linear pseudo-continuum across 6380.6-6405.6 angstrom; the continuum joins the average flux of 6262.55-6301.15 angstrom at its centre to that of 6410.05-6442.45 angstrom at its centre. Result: 0.03 mag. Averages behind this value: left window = 29.3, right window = 30.1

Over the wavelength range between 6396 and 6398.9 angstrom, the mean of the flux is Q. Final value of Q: 30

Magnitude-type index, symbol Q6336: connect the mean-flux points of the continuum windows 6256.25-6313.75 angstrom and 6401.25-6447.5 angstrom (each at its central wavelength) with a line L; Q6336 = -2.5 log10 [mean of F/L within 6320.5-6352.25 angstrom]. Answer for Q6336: 0.036 mag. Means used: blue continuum 28.8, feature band 28.3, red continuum 30.1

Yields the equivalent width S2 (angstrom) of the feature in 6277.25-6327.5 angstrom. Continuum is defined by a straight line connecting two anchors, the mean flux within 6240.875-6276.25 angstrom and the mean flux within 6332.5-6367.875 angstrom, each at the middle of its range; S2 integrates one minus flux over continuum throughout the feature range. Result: 3.1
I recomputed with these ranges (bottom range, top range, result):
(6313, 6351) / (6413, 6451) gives 1.11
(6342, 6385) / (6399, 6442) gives 1.04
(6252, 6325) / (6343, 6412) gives 1.06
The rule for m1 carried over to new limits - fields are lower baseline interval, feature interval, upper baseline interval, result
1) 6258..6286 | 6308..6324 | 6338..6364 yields 0.114 mag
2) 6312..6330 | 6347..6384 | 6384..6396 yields -0.058 mag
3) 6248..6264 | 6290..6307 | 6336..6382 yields 0.065 mag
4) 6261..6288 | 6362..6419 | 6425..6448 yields 0.004 mag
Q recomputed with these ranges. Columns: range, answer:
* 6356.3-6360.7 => 31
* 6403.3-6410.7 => 30.2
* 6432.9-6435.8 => 29.4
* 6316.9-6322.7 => 27.5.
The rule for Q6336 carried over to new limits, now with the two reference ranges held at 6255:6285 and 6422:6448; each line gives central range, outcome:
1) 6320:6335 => 0.065 mag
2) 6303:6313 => 0.140 mag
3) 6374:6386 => 0.038 mag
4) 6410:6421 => 0.008 mag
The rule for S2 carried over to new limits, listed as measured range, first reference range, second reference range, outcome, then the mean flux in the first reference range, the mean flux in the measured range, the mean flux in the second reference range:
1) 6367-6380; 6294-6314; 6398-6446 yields -0.6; 27.3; 30.3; 30.1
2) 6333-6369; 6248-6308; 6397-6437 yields 0.9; 29.4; 29.1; 30.3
